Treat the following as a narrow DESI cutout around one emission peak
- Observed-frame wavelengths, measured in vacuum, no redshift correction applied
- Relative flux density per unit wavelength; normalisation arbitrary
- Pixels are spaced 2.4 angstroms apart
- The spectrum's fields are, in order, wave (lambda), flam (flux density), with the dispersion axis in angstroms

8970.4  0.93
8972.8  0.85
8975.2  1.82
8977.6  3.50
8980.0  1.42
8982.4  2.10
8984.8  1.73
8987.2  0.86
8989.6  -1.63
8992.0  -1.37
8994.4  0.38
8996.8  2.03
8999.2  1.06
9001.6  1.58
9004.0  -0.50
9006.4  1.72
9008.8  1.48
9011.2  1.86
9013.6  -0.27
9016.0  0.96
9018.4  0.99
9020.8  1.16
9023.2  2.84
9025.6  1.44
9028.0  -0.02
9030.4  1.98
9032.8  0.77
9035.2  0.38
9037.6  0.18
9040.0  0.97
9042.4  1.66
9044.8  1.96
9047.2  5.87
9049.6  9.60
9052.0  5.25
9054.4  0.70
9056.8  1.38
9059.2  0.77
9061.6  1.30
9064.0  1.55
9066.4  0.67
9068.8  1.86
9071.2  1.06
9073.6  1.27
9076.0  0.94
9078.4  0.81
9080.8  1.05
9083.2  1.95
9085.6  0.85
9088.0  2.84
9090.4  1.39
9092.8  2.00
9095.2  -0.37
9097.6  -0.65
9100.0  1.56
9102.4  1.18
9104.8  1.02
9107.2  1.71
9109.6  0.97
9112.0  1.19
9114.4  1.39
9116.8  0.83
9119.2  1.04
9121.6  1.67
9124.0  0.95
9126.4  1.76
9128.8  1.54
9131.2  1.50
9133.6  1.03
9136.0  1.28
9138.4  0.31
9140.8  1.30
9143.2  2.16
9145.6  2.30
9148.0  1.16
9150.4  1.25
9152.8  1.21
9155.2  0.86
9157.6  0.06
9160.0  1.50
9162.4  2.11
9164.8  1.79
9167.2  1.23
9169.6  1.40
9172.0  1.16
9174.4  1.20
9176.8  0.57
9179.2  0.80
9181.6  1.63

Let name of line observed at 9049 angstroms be H-beta 4861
